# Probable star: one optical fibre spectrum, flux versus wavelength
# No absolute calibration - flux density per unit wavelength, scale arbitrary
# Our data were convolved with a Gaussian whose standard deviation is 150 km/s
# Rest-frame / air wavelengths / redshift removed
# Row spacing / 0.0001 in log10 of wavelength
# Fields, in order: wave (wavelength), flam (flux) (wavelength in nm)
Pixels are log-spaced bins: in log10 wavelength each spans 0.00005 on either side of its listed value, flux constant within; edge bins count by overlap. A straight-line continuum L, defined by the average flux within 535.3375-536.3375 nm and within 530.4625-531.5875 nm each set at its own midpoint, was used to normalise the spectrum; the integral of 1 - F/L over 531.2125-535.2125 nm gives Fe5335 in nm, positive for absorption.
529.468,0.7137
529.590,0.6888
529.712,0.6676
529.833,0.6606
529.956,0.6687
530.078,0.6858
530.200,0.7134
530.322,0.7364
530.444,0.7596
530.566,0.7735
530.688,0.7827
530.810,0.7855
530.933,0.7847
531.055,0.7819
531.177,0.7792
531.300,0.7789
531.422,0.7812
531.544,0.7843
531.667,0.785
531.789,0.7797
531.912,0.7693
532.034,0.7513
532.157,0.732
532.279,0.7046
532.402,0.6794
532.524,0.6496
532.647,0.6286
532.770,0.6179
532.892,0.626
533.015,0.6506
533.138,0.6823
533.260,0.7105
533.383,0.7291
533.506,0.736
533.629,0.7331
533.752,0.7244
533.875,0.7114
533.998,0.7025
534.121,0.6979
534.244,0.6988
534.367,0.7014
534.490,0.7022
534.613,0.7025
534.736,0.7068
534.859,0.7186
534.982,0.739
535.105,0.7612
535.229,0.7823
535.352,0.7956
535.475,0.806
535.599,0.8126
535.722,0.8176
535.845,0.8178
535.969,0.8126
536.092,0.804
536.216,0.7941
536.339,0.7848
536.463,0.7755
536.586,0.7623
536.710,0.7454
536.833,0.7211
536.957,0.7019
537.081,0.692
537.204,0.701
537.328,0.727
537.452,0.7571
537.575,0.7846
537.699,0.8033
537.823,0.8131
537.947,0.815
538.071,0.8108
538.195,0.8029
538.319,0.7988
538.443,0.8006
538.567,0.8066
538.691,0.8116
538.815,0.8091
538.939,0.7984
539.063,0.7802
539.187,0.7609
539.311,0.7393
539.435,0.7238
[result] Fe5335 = 0.386 nm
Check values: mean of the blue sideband 0.781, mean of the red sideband 0.807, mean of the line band 0.716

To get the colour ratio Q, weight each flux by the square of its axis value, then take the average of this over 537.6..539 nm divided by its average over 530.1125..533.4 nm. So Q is 1.13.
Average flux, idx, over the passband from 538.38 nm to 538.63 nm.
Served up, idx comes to 0.804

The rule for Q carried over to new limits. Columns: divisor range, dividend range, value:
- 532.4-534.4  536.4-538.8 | 1.14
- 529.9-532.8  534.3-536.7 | 1.06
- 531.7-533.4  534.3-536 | 1.11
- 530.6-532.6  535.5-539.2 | 1.06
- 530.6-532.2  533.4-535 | 0.93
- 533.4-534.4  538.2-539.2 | 1.14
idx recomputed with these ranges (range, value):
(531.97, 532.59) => 0.704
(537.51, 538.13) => 0.805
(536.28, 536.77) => 0.766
